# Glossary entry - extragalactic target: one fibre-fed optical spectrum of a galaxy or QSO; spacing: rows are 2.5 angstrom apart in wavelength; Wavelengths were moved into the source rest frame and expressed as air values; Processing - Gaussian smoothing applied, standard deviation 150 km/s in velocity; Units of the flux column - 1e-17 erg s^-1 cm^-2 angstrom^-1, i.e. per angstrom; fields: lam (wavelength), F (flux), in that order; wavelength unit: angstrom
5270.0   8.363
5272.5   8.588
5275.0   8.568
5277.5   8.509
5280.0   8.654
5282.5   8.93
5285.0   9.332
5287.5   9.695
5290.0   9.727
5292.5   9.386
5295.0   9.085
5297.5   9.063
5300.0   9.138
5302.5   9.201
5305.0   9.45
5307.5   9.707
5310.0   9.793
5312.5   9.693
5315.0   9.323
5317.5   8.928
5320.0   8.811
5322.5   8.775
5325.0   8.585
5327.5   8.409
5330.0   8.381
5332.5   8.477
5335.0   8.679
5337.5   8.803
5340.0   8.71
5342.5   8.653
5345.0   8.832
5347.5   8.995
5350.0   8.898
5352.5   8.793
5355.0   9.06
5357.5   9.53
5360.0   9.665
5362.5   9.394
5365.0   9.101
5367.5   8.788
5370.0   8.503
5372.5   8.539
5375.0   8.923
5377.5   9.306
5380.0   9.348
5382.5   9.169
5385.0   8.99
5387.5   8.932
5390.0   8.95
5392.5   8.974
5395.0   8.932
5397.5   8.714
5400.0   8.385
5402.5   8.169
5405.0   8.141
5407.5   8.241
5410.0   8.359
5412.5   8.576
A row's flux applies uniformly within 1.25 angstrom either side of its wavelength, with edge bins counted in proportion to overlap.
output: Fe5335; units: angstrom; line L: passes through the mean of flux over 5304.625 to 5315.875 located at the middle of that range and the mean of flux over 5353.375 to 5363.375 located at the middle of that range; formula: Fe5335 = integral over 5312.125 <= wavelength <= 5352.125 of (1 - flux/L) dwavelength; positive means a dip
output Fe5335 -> 3.0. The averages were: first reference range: 9.61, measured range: 8.79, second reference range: 9.39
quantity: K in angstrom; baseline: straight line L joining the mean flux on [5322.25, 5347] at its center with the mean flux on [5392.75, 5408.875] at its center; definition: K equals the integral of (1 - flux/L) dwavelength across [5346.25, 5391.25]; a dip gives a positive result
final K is -2.64 angstrom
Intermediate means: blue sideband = 8.64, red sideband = 8.46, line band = 9.05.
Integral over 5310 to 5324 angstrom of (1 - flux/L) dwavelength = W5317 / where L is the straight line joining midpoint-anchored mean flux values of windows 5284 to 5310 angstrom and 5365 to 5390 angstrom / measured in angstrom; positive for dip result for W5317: 0.2 angstrom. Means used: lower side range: 9.4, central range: 9.16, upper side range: 8.95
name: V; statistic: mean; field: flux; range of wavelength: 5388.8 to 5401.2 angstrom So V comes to 8.79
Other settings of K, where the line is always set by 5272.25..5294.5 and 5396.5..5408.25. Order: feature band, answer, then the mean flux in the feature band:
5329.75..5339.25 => 0.1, 8.61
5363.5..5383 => -1.0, 8.96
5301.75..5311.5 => -0.7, 9.56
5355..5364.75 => -0.9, 9.43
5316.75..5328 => 0.1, 8.71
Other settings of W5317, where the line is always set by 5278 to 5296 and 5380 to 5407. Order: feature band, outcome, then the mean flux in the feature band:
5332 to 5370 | -0.1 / 8.95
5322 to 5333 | 0.7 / 8.51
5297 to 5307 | -0.1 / 9.26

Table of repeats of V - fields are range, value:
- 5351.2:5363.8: 9.29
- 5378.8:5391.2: 9.08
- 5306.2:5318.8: 9.49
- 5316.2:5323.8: 8.84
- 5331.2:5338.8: 8.65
